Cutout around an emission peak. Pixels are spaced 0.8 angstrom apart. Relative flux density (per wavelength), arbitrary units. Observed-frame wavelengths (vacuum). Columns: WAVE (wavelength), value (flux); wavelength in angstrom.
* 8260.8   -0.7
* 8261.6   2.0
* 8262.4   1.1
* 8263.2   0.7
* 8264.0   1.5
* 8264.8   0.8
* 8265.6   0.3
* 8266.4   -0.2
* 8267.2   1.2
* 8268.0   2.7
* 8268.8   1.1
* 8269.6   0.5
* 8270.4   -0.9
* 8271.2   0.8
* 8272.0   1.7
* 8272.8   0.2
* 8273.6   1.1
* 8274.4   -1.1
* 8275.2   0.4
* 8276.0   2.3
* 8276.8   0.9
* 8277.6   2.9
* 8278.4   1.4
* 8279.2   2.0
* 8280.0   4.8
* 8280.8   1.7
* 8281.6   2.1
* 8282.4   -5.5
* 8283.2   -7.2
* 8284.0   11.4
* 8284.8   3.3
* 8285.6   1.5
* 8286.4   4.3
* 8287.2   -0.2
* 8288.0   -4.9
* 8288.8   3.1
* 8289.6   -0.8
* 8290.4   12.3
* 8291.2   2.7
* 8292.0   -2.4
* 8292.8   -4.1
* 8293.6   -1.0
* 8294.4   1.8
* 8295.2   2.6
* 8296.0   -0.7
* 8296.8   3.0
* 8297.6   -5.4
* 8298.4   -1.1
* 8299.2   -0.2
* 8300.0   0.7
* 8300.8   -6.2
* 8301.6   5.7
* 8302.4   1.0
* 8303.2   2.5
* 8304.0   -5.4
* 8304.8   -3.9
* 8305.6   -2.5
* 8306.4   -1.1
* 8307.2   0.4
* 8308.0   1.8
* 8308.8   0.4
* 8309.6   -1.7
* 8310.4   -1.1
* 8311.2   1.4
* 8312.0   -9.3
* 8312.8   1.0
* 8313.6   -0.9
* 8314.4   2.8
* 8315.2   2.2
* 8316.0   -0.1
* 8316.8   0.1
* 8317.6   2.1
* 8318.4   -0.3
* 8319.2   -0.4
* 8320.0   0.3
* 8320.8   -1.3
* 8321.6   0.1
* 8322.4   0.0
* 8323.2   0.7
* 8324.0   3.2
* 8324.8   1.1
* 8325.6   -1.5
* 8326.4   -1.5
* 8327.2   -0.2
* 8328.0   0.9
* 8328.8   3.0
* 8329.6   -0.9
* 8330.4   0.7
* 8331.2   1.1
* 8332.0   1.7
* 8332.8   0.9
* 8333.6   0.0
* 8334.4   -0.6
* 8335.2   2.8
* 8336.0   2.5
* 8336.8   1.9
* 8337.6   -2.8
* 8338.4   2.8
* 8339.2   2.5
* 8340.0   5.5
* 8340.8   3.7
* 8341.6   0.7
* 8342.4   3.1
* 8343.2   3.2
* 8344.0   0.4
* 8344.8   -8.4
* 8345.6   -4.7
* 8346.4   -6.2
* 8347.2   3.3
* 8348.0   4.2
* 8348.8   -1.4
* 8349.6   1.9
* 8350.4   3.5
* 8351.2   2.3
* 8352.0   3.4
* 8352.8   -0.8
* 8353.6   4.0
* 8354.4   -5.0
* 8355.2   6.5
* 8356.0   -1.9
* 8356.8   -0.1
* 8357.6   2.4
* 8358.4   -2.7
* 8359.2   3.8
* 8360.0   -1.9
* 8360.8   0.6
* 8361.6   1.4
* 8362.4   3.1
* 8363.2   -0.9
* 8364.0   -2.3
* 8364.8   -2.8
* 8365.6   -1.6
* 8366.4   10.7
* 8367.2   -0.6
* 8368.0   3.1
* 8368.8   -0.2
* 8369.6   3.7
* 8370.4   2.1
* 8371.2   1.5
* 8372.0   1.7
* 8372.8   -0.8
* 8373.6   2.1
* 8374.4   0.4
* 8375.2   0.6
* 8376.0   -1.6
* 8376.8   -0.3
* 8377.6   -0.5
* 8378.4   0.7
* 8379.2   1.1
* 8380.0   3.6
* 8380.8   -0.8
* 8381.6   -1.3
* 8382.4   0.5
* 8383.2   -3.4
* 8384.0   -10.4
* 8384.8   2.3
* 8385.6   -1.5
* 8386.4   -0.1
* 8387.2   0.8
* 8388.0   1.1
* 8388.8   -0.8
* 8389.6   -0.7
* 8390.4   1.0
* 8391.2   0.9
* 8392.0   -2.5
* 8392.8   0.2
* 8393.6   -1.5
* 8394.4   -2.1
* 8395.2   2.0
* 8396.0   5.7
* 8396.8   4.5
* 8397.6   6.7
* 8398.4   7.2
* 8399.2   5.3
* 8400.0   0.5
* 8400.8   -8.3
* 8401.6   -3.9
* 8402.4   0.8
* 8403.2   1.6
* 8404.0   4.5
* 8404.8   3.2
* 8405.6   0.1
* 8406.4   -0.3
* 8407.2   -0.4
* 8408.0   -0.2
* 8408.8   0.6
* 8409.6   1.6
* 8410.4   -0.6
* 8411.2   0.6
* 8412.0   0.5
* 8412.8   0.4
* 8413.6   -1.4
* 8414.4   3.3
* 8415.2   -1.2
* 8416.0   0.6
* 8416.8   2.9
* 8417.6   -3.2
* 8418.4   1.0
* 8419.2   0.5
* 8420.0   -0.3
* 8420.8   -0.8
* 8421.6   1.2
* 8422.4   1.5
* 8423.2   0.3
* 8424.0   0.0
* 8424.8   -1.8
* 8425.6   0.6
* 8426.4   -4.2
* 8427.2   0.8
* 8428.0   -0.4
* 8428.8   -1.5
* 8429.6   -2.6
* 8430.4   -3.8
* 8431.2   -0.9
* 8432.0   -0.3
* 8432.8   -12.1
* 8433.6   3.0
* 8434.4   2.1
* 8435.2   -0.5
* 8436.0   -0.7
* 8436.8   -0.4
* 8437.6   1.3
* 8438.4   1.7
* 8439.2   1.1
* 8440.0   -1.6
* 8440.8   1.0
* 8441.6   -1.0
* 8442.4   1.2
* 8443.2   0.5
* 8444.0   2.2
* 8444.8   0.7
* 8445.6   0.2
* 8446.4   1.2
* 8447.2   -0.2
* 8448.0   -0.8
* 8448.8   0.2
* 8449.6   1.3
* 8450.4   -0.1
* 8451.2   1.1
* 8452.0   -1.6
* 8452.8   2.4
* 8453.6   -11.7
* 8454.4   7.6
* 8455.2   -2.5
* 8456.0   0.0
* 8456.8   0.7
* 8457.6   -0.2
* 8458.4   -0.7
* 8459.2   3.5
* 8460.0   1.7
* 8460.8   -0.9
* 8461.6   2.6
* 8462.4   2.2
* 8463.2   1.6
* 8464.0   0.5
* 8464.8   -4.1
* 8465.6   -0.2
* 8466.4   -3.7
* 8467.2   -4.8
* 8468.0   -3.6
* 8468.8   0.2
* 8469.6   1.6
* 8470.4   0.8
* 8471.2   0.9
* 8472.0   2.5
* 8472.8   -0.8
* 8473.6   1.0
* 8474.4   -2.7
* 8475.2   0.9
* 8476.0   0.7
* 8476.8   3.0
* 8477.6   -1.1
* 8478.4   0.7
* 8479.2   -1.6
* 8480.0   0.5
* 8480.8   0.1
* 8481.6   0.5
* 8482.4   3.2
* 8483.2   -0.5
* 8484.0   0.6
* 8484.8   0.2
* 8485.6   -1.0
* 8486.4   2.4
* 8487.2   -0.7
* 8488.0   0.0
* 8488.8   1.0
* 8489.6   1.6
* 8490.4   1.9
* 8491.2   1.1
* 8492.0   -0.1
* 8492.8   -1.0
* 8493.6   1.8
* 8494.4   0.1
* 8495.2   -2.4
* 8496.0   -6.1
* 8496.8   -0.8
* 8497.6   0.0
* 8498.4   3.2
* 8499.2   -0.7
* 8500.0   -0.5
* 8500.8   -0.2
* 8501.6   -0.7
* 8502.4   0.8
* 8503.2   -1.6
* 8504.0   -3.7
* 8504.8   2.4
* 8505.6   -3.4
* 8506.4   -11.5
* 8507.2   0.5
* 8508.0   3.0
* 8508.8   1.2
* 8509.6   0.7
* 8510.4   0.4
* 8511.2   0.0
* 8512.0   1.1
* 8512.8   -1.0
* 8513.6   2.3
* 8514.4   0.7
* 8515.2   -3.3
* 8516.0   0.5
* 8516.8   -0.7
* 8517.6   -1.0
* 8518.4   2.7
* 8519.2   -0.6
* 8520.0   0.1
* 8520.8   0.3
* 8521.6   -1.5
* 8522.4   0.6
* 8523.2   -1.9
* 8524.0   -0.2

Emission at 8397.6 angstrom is H-gamma 4340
